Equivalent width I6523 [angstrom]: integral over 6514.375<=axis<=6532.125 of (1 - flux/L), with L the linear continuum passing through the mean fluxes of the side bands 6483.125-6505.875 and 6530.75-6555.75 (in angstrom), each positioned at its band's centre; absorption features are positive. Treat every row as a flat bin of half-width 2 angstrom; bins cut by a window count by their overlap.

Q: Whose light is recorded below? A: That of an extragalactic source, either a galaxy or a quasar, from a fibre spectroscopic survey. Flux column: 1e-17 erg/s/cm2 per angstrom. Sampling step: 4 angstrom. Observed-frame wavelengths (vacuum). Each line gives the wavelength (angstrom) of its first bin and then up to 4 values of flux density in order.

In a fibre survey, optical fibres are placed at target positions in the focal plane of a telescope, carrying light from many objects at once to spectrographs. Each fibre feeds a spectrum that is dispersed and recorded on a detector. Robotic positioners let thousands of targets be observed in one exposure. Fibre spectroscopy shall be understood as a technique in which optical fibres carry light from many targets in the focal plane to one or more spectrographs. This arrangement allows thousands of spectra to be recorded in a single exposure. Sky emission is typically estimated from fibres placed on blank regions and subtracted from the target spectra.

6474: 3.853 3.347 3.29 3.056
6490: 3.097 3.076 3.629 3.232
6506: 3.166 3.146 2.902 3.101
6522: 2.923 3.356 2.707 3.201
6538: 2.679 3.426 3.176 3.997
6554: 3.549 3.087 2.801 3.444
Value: 1.39 angstrom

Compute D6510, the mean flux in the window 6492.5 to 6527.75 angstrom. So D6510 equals 3.17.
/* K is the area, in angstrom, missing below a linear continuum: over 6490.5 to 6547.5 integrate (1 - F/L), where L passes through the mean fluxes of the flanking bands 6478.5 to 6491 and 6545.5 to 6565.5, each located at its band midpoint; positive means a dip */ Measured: 2.33 angstrom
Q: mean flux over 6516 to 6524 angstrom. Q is 3.01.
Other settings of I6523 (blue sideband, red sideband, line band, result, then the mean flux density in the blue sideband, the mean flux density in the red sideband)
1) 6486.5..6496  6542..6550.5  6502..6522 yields 0.9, 3.08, 3.48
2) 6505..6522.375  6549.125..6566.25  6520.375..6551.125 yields 0.3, 3.05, 3.33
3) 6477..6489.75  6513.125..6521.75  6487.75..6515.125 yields -0.8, 3.2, 3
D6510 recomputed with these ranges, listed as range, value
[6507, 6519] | 3.06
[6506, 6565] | 3.15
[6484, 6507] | 3.21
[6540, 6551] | 3.49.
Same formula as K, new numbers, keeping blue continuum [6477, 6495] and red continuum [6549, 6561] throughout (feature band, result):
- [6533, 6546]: 1.1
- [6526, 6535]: 0.9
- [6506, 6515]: 0.5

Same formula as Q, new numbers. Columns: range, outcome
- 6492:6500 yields 3.35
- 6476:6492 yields 3.2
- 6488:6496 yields 3.09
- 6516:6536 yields 3.06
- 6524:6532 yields 3.03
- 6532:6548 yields 3.12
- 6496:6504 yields 3.43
